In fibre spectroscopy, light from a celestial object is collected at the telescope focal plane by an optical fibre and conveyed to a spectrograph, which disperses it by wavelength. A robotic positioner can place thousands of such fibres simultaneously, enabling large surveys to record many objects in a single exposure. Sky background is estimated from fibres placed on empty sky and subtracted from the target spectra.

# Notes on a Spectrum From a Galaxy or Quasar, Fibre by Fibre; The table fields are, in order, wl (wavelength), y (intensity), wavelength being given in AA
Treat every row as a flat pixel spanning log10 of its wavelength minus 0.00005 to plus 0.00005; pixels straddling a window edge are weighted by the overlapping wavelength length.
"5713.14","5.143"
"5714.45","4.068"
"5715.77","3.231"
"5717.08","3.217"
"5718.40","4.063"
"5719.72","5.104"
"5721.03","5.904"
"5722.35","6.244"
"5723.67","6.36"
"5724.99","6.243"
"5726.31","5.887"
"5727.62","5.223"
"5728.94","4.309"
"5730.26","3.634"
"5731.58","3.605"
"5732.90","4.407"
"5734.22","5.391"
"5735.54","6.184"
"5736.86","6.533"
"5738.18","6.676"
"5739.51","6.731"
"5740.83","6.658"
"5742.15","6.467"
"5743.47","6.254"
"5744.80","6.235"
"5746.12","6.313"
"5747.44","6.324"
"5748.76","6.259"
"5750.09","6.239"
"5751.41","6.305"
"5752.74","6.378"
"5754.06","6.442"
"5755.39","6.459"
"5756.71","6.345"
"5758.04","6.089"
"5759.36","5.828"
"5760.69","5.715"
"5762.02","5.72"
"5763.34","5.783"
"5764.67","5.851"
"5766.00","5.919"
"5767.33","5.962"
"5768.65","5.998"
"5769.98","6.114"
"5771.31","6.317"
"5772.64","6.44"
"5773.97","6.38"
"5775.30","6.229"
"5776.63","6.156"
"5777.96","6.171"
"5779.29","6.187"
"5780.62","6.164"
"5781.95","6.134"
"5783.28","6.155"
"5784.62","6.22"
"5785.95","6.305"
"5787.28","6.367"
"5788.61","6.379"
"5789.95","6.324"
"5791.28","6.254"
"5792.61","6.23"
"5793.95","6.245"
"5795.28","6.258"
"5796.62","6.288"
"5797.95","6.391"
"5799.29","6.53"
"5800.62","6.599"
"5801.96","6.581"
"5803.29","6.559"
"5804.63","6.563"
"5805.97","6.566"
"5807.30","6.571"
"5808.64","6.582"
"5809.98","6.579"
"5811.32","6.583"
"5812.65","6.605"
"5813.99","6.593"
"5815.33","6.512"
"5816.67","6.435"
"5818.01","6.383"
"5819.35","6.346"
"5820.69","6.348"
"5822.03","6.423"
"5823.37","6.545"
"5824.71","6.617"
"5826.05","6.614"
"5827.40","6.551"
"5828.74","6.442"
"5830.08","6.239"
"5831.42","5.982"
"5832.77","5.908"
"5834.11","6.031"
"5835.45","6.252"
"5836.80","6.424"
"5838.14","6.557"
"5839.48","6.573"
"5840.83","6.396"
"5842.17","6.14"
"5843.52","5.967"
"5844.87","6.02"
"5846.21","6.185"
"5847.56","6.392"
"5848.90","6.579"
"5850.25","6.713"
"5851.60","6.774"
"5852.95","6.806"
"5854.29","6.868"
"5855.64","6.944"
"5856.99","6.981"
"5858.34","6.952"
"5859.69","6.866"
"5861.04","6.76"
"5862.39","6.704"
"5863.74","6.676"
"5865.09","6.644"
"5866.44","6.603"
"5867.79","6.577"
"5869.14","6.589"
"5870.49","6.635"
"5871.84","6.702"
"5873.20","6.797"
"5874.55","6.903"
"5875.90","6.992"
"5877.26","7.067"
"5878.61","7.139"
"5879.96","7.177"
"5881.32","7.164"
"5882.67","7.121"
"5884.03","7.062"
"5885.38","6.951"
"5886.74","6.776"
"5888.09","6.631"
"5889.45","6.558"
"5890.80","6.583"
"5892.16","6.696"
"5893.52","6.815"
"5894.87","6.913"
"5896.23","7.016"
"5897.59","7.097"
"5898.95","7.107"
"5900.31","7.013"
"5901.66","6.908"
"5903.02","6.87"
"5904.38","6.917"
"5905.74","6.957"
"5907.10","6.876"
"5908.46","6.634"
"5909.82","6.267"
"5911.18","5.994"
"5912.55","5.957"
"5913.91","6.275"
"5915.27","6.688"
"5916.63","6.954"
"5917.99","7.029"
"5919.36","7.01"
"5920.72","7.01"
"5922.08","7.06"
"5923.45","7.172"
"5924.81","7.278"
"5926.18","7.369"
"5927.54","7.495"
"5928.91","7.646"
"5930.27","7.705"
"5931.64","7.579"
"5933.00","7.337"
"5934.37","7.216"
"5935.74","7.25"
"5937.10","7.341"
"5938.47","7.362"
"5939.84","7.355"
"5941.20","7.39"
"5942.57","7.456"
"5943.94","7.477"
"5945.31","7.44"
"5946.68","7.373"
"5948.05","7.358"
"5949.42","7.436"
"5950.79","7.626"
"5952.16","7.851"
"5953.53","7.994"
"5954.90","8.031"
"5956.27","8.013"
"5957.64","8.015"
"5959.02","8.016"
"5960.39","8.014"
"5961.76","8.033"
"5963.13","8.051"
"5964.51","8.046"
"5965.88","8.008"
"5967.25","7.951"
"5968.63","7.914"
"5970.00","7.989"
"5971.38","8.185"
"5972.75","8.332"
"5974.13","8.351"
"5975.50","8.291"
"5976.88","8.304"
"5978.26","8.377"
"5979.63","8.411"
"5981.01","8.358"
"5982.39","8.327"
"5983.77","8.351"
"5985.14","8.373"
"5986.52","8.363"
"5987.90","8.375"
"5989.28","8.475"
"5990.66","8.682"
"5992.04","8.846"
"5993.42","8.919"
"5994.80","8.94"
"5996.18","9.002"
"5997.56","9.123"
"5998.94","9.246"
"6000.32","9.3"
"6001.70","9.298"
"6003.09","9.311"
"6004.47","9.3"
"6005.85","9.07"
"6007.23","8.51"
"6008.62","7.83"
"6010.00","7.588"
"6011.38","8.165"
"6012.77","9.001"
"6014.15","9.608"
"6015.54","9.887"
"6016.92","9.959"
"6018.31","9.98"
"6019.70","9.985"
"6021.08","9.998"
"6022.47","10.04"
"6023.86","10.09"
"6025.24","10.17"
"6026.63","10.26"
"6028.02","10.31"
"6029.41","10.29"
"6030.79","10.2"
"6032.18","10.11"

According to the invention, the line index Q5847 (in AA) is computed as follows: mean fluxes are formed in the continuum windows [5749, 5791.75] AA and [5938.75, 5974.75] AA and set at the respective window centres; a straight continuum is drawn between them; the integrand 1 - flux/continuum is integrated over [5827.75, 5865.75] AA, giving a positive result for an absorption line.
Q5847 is 2.0 AA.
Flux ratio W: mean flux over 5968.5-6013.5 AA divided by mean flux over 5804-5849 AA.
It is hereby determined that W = 1.3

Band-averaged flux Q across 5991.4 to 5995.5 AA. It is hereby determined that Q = 8.9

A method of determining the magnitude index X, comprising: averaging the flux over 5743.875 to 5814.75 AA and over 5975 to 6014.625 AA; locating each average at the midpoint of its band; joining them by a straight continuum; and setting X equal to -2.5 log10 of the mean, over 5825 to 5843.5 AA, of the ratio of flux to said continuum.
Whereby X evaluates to 0.10 mag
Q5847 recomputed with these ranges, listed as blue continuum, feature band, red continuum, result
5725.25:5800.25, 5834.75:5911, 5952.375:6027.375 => 6.3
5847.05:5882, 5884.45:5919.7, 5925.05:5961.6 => 2.1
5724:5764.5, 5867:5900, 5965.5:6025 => 2.8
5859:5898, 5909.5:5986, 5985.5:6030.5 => 5.0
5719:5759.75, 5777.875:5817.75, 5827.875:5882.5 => -0.9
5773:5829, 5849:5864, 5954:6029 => 0.6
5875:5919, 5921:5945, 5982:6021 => 0.6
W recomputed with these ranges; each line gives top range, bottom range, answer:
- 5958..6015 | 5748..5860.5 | 1.34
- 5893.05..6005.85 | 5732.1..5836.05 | 1.23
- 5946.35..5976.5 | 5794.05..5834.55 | 1.24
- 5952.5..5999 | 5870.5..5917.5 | 1.22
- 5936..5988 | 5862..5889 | 1.16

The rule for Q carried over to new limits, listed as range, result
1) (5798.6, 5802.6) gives 6.56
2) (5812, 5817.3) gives 6.53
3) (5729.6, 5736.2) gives 4.64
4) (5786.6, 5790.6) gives 6.35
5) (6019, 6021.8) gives 9.99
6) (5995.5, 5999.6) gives 9.13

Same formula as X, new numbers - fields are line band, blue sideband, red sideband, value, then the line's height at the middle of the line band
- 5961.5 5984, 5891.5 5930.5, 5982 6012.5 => 0.00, 8.2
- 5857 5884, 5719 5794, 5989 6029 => 0.10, 7.49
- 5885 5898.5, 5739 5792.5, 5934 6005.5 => 0.10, 7.43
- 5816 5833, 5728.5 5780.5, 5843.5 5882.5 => 0.02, 6.48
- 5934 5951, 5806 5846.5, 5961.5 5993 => 0.07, 7.85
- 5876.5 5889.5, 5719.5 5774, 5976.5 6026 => 0.09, 7.57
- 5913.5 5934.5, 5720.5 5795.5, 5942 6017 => 0.09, 7.78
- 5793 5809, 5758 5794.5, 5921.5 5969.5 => -0.02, 6.35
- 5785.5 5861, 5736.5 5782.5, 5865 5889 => 0.02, 6.57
